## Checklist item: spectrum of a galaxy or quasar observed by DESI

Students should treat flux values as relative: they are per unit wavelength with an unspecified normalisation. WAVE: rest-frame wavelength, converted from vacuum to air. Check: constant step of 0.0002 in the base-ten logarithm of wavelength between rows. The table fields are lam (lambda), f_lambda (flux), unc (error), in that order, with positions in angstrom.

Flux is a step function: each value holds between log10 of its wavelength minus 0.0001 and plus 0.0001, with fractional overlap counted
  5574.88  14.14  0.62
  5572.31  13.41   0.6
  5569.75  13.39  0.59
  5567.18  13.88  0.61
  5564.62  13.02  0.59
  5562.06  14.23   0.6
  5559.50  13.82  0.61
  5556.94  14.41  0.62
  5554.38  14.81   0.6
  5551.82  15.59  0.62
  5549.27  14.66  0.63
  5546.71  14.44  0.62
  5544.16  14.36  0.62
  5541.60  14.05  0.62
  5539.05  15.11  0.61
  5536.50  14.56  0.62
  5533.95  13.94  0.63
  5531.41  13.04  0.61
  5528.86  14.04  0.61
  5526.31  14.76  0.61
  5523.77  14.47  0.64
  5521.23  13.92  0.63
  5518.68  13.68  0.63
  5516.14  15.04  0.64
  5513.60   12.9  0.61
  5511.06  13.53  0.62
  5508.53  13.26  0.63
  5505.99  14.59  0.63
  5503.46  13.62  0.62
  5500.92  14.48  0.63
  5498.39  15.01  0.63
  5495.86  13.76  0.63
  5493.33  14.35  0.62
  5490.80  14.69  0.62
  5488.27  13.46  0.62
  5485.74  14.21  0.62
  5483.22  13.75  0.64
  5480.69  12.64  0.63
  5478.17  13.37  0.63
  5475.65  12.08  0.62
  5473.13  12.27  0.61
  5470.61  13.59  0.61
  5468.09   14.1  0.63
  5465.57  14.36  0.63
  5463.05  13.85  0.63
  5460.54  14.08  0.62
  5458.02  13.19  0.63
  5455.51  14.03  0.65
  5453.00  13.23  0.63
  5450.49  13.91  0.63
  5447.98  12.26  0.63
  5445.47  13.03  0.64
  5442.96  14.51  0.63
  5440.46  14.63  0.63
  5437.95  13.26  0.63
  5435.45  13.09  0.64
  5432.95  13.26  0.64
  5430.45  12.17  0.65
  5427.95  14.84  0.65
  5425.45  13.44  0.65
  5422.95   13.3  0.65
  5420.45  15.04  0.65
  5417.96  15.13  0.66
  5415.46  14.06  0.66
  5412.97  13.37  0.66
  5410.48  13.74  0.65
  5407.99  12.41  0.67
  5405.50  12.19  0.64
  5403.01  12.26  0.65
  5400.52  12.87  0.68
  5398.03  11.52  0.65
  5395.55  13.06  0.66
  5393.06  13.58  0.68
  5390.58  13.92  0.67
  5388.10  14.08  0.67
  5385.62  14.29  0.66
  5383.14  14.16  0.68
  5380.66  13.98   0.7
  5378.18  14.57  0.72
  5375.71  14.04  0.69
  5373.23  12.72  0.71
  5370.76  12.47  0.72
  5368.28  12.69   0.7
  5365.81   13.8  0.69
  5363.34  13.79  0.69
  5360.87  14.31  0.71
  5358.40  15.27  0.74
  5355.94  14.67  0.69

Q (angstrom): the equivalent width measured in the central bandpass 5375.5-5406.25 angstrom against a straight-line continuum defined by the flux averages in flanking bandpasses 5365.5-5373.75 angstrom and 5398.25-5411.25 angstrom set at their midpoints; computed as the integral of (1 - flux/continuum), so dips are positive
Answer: -1.8 angstrom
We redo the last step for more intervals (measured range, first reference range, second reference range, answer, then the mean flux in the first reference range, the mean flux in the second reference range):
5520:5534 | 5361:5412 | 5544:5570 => 0.1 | 13.3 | 14.3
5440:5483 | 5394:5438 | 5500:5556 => 0.6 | 13.3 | 14.2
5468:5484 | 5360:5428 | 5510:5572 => 1.0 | 13.5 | 14.1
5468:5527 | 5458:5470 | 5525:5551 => 1.4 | 14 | 14.3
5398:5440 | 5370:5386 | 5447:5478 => 0.7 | 13.8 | 13.4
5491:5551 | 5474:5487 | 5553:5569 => -2.5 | 13.2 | 14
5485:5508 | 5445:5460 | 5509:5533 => -0.9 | 13.3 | 13.9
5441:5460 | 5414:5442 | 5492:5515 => 0.5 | 13.8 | 14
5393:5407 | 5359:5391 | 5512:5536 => 1.3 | 13.8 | 14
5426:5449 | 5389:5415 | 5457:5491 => -0.4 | 12.9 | 13.5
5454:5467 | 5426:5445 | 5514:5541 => -0.1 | 13.6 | 14.2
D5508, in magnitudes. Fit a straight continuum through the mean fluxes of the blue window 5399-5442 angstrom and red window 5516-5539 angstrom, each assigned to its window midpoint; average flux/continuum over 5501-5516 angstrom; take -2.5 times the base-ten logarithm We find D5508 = 0.02 mag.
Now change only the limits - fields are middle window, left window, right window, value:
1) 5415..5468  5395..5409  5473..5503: -0.063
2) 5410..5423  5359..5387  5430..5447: -0.051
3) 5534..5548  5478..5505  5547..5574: -0.027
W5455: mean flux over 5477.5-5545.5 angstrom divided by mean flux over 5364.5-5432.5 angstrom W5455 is 1.0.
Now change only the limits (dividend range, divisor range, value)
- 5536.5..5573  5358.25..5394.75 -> 1.03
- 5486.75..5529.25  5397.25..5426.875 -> 1.06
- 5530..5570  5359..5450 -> 1.05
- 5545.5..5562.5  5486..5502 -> 1.02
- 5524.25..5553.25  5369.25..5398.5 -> 1.06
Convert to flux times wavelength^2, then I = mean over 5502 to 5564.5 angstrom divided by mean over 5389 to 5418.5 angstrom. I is 1.1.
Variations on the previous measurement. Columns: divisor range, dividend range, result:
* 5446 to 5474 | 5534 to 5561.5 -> 1.11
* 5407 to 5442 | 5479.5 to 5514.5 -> 1.04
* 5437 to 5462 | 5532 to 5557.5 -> 1.11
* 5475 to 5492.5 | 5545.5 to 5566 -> 1.09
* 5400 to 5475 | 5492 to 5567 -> 1.09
